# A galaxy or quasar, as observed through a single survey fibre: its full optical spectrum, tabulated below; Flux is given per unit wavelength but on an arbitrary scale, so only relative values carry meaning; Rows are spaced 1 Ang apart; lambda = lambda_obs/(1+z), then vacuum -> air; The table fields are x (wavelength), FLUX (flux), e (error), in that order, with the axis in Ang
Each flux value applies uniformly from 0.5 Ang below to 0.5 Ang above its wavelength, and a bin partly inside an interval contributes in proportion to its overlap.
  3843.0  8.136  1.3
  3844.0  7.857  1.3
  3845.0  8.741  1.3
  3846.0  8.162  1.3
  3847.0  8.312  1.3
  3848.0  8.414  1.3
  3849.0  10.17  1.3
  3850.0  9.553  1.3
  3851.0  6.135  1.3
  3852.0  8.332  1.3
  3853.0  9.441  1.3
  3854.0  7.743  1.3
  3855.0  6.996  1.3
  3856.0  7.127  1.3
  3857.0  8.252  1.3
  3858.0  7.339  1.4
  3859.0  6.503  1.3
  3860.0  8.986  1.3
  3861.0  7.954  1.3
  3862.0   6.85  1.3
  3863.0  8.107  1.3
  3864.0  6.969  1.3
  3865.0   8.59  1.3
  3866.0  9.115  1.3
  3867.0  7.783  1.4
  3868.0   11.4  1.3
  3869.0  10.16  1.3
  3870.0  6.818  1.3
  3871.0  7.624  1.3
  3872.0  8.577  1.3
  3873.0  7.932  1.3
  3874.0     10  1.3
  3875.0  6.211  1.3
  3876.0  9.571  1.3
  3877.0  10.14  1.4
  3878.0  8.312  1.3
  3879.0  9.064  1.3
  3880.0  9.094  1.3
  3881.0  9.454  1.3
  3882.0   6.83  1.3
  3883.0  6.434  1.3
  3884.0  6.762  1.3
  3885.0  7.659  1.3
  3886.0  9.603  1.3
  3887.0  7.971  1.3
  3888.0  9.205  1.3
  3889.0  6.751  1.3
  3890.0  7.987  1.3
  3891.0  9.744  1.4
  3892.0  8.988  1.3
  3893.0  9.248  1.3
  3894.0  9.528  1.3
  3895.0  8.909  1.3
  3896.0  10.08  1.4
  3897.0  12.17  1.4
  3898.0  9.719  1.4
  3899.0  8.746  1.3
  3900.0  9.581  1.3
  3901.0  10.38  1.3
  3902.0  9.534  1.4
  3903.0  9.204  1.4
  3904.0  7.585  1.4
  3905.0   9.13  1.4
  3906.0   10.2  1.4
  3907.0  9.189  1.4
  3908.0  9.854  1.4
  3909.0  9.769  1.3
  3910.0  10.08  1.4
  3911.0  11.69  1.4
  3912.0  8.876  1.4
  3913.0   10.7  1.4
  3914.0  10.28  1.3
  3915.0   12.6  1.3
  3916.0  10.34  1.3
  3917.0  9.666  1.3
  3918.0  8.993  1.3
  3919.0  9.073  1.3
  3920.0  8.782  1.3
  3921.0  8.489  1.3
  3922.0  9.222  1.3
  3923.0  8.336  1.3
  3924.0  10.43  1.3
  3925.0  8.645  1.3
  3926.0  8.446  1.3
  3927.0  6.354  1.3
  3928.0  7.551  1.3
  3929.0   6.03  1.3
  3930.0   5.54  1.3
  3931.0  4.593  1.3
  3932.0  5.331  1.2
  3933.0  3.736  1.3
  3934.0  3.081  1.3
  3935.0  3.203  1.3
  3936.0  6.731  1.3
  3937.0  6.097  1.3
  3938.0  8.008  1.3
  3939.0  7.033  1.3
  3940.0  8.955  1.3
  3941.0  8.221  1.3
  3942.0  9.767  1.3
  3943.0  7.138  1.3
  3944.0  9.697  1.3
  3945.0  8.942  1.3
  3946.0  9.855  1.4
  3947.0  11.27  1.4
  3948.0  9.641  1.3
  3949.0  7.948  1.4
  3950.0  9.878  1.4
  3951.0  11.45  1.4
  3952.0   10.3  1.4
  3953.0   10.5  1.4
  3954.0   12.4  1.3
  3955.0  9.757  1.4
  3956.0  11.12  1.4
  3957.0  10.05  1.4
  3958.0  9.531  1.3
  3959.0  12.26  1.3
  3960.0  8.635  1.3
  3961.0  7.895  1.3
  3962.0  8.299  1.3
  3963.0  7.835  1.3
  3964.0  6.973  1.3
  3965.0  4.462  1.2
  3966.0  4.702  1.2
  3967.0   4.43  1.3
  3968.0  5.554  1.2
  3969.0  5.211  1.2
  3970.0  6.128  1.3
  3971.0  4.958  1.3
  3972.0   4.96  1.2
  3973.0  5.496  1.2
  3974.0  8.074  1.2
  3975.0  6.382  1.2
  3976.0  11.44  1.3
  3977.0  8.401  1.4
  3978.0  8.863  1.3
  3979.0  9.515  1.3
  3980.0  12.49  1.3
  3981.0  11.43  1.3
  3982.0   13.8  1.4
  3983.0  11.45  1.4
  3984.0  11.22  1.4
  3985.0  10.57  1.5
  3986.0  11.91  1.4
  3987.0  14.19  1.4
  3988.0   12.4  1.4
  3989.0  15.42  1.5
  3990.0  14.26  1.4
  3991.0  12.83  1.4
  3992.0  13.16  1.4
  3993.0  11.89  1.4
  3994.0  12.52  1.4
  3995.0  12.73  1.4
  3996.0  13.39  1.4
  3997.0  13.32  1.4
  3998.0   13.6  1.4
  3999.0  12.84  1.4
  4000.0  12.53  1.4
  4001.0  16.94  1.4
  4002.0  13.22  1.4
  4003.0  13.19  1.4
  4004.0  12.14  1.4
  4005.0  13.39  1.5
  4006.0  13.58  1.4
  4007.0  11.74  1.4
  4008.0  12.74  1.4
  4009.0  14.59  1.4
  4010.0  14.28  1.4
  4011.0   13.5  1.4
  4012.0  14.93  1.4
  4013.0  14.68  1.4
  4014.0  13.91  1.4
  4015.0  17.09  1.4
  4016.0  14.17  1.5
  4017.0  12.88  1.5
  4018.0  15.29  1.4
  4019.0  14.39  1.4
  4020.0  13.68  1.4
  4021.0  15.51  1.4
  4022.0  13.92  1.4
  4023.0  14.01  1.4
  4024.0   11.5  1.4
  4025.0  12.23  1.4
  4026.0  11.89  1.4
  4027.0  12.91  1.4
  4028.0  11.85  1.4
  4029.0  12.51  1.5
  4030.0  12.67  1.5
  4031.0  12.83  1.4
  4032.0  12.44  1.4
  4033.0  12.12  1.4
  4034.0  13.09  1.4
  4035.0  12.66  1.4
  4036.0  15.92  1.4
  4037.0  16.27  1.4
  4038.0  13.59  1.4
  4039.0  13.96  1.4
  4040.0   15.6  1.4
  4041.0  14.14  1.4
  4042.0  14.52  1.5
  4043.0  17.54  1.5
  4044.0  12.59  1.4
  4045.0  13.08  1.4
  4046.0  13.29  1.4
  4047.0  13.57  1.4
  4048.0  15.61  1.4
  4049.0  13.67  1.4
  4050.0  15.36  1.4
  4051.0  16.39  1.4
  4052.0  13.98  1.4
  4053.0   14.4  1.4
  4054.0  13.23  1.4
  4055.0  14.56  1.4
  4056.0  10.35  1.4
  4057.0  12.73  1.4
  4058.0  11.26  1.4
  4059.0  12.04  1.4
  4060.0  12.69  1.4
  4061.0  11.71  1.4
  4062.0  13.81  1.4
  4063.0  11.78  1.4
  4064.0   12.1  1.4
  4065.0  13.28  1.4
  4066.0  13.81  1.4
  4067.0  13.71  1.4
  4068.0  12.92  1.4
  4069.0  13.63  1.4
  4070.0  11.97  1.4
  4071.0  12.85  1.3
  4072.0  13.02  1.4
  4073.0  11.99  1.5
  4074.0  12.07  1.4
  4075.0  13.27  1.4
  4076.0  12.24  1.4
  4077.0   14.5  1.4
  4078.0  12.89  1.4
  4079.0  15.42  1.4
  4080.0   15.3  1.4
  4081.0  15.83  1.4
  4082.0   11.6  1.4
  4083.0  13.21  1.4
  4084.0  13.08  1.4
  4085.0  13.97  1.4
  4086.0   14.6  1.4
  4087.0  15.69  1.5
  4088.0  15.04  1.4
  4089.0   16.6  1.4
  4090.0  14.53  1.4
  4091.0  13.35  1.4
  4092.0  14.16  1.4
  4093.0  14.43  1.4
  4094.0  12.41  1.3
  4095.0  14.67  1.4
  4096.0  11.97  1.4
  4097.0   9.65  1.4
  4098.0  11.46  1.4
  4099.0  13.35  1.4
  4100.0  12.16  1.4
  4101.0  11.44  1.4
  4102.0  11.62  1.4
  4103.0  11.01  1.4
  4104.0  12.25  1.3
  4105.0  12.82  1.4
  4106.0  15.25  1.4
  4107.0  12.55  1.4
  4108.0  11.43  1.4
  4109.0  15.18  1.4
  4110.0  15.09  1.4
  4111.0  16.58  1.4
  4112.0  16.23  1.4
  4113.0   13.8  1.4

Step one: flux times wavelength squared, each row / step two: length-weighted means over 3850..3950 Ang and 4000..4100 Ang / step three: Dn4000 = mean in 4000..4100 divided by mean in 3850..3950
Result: 1.73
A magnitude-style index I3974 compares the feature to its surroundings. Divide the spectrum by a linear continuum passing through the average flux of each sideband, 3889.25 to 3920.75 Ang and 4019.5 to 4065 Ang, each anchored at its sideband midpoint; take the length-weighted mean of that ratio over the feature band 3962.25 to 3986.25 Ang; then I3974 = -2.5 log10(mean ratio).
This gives 0.39 mag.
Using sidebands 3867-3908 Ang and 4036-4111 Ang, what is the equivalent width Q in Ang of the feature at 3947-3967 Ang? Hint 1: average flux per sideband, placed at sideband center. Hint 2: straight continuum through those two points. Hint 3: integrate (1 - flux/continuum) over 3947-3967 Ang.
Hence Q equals 2.9 Ang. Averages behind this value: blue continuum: 8.89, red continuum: 13.5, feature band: 9.07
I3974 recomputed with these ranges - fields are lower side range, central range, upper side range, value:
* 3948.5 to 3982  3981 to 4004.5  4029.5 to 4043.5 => -0.22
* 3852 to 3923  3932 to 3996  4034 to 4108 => 0.18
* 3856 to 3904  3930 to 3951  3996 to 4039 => 0.40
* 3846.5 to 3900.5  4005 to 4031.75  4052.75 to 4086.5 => -0.14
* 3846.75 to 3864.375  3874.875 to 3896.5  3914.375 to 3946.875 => -0.09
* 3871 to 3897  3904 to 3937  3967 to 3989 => 0.08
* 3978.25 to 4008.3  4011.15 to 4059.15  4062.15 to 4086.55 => -0.06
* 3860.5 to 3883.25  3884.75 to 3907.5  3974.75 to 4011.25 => 0.00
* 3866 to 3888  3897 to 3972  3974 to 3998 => 0.20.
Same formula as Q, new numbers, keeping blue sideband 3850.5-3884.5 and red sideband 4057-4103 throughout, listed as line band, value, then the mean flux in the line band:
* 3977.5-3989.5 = -1.17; 11.9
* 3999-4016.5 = -3.73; 13.9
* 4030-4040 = -1.33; 13.7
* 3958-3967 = 2.43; 7.56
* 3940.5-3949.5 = 0.72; 9.16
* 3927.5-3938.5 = 4.81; 5.45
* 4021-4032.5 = -0.82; 12.7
